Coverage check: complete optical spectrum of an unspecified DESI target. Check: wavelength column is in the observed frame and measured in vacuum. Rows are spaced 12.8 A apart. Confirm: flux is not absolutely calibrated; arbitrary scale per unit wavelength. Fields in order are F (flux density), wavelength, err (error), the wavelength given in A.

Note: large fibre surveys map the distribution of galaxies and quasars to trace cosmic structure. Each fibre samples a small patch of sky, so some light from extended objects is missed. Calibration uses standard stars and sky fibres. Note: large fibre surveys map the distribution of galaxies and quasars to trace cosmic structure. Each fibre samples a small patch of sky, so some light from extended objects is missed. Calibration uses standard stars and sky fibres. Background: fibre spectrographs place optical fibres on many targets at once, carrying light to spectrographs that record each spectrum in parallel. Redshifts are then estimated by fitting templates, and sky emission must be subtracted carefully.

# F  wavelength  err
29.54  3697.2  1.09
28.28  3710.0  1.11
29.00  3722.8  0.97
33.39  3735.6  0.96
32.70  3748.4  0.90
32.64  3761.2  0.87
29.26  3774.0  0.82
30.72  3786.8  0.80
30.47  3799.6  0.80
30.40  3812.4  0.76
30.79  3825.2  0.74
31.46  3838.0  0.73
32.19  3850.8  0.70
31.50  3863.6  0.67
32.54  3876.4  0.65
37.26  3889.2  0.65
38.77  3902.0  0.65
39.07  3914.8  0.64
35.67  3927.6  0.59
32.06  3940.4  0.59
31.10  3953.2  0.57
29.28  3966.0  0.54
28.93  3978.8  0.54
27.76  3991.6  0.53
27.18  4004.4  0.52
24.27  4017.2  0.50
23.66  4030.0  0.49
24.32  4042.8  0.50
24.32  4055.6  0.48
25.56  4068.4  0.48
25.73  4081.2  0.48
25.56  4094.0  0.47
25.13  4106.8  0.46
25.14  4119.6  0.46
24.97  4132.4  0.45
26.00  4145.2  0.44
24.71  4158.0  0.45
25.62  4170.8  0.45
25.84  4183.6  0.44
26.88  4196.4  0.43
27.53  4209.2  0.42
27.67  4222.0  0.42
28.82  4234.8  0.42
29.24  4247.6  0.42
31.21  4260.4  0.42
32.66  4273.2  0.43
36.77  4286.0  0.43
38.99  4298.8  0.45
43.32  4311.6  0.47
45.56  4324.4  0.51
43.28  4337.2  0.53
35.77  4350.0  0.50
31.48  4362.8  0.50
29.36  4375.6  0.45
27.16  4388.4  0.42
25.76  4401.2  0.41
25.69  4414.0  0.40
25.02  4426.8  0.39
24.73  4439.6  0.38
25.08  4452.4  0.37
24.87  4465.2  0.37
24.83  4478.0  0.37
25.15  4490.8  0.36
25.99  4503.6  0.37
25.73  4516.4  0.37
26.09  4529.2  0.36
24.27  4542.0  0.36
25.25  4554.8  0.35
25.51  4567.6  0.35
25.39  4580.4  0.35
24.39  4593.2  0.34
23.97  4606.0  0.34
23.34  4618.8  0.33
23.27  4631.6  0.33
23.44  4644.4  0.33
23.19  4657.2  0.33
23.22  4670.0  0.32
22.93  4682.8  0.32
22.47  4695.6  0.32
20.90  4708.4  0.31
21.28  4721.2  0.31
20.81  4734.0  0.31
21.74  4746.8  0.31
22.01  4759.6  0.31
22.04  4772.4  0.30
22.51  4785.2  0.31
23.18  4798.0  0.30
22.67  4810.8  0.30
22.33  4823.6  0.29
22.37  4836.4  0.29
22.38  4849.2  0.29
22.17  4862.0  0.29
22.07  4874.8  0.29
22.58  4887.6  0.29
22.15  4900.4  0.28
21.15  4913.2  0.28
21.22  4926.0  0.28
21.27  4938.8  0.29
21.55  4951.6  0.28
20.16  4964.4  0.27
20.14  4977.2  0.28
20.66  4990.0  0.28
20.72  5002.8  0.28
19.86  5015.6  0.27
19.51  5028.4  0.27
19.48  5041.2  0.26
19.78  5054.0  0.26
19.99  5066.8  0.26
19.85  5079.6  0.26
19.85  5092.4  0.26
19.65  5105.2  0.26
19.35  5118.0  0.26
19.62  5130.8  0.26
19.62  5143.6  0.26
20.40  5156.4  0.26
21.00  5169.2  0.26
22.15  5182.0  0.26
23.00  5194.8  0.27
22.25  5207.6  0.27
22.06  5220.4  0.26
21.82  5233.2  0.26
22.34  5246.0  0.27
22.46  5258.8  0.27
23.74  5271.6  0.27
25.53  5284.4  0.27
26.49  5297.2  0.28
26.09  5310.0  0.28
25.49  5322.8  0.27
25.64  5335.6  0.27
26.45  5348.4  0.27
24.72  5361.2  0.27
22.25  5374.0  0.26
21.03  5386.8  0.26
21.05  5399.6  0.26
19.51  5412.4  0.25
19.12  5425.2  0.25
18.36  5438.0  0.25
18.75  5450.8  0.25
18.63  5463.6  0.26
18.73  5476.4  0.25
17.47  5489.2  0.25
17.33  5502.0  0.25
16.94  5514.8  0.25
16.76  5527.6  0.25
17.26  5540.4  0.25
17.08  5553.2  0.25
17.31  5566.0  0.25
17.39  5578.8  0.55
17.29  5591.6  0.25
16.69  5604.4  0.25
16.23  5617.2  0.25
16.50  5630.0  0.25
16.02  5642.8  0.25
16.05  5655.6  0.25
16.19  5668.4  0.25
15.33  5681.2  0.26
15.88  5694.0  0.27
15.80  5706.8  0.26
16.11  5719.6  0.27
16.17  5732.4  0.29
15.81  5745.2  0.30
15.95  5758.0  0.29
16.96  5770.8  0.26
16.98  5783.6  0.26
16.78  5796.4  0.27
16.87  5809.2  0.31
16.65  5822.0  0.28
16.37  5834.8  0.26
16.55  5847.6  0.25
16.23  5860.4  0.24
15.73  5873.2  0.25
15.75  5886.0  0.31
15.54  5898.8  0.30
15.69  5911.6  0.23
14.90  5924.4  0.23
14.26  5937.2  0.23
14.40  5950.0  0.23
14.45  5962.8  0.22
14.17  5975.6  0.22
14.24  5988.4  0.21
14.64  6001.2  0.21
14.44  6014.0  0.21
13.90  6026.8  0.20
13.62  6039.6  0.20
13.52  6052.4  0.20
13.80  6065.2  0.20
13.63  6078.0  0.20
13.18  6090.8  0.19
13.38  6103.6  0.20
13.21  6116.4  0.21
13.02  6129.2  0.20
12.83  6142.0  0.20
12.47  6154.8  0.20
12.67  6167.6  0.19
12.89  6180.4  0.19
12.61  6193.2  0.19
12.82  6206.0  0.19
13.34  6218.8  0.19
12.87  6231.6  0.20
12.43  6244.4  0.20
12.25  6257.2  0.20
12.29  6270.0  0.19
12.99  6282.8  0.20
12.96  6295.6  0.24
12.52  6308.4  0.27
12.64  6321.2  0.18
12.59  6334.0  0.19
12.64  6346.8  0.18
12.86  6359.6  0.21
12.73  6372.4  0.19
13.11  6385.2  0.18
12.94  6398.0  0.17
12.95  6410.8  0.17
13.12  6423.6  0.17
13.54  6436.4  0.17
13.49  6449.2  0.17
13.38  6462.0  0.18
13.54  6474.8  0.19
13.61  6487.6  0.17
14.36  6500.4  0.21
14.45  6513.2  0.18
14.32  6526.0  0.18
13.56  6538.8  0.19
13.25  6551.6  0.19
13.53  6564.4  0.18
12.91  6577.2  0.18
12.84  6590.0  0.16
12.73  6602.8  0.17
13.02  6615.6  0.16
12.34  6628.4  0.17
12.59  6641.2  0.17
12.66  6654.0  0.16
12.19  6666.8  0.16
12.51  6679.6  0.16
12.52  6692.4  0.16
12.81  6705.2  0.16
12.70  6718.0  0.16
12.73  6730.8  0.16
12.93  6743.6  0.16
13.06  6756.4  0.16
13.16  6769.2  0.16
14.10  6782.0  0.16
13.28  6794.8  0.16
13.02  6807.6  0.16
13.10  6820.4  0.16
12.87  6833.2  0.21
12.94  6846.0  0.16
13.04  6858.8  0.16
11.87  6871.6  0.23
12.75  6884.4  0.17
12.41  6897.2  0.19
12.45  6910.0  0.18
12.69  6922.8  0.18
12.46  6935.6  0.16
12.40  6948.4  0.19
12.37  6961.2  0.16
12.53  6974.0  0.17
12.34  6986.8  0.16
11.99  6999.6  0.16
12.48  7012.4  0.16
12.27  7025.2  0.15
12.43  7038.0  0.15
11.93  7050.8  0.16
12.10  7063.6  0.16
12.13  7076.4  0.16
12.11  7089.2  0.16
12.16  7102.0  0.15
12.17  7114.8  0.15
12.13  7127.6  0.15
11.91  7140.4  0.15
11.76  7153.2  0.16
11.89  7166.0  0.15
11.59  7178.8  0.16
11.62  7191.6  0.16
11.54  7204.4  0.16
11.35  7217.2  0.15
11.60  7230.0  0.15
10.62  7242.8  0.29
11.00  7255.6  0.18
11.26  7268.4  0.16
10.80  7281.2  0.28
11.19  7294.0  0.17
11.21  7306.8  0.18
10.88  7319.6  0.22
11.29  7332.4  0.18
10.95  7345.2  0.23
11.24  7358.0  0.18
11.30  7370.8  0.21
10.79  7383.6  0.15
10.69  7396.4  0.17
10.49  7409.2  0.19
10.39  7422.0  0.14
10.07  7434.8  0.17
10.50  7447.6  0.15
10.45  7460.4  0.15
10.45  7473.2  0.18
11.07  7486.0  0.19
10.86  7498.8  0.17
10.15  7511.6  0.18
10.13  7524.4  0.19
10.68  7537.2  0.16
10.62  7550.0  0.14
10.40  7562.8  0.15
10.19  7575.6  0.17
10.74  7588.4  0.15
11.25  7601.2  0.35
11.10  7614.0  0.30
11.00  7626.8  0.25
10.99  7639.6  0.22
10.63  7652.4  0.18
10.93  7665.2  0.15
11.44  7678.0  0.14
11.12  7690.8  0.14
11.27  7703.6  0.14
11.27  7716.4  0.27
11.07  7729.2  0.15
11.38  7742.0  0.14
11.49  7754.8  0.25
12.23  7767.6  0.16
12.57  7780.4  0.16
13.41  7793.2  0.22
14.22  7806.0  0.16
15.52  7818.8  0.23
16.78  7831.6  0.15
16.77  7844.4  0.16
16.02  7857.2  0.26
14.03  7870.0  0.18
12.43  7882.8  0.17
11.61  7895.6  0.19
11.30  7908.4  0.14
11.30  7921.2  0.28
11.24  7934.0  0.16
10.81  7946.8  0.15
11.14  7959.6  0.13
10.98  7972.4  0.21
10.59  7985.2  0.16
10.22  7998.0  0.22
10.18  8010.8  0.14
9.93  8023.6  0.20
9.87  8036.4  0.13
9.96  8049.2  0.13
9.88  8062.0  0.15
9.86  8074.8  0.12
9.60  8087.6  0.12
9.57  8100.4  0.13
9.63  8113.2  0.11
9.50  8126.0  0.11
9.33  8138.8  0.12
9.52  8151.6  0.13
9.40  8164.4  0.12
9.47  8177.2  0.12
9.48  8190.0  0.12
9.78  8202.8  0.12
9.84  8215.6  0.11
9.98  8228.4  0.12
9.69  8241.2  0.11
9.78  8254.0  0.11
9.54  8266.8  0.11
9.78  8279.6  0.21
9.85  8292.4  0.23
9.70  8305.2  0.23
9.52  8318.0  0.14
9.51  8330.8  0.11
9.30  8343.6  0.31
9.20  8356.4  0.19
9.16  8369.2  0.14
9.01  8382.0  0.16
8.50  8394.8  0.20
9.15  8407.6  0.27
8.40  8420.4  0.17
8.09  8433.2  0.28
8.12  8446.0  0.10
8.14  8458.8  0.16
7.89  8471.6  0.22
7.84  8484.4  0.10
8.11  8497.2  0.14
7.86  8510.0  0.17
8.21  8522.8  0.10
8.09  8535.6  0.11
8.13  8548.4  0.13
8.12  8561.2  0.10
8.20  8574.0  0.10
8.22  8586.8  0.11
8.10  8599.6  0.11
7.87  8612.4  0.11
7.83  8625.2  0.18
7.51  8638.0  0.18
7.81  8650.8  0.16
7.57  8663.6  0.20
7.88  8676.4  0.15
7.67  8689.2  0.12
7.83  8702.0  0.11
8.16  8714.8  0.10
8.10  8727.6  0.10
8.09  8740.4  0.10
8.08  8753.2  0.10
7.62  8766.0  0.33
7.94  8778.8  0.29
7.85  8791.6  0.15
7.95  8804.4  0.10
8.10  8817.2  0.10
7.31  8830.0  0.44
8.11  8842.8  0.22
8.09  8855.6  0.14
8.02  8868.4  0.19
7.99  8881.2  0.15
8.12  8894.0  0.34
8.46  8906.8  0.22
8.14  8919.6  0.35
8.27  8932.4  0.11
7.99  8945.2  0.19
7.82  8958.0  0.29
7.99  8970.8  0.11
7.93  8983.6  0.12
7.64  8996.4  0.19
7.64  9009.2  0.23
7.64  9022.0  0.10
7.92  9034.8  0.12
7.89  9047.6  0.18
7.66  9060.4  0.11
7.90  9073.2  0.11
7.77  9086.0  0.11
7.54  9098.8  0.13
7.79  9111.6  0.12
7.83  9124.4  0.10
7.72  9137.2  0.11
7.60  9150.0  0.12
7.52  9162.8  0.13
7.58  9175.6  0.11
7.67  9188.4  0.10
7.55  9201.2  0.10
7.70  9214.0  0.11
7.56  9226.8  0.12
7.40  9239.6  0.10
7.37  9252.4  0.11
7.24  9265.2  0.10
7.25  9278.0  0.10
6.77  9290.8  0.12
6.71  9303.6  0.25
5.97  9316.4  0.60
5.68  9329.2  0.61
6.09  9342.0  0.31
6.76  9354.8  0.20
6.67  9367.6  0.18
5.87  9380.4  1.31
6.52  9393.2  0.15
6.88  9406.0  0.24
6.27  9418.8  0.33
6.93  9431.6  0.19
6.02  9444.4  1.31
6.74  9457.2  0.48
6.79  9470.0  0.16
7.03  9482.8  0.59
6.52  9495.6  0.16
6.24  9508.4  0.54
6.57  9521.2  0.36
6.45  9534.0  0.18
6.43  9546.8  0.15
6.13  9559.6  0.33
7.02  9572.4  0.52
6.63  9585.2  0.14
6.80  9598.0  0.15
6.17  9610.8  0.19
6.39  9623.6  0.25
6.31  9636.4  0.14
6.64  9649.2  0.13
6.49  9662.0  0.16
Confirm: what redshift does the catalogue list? 1.797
